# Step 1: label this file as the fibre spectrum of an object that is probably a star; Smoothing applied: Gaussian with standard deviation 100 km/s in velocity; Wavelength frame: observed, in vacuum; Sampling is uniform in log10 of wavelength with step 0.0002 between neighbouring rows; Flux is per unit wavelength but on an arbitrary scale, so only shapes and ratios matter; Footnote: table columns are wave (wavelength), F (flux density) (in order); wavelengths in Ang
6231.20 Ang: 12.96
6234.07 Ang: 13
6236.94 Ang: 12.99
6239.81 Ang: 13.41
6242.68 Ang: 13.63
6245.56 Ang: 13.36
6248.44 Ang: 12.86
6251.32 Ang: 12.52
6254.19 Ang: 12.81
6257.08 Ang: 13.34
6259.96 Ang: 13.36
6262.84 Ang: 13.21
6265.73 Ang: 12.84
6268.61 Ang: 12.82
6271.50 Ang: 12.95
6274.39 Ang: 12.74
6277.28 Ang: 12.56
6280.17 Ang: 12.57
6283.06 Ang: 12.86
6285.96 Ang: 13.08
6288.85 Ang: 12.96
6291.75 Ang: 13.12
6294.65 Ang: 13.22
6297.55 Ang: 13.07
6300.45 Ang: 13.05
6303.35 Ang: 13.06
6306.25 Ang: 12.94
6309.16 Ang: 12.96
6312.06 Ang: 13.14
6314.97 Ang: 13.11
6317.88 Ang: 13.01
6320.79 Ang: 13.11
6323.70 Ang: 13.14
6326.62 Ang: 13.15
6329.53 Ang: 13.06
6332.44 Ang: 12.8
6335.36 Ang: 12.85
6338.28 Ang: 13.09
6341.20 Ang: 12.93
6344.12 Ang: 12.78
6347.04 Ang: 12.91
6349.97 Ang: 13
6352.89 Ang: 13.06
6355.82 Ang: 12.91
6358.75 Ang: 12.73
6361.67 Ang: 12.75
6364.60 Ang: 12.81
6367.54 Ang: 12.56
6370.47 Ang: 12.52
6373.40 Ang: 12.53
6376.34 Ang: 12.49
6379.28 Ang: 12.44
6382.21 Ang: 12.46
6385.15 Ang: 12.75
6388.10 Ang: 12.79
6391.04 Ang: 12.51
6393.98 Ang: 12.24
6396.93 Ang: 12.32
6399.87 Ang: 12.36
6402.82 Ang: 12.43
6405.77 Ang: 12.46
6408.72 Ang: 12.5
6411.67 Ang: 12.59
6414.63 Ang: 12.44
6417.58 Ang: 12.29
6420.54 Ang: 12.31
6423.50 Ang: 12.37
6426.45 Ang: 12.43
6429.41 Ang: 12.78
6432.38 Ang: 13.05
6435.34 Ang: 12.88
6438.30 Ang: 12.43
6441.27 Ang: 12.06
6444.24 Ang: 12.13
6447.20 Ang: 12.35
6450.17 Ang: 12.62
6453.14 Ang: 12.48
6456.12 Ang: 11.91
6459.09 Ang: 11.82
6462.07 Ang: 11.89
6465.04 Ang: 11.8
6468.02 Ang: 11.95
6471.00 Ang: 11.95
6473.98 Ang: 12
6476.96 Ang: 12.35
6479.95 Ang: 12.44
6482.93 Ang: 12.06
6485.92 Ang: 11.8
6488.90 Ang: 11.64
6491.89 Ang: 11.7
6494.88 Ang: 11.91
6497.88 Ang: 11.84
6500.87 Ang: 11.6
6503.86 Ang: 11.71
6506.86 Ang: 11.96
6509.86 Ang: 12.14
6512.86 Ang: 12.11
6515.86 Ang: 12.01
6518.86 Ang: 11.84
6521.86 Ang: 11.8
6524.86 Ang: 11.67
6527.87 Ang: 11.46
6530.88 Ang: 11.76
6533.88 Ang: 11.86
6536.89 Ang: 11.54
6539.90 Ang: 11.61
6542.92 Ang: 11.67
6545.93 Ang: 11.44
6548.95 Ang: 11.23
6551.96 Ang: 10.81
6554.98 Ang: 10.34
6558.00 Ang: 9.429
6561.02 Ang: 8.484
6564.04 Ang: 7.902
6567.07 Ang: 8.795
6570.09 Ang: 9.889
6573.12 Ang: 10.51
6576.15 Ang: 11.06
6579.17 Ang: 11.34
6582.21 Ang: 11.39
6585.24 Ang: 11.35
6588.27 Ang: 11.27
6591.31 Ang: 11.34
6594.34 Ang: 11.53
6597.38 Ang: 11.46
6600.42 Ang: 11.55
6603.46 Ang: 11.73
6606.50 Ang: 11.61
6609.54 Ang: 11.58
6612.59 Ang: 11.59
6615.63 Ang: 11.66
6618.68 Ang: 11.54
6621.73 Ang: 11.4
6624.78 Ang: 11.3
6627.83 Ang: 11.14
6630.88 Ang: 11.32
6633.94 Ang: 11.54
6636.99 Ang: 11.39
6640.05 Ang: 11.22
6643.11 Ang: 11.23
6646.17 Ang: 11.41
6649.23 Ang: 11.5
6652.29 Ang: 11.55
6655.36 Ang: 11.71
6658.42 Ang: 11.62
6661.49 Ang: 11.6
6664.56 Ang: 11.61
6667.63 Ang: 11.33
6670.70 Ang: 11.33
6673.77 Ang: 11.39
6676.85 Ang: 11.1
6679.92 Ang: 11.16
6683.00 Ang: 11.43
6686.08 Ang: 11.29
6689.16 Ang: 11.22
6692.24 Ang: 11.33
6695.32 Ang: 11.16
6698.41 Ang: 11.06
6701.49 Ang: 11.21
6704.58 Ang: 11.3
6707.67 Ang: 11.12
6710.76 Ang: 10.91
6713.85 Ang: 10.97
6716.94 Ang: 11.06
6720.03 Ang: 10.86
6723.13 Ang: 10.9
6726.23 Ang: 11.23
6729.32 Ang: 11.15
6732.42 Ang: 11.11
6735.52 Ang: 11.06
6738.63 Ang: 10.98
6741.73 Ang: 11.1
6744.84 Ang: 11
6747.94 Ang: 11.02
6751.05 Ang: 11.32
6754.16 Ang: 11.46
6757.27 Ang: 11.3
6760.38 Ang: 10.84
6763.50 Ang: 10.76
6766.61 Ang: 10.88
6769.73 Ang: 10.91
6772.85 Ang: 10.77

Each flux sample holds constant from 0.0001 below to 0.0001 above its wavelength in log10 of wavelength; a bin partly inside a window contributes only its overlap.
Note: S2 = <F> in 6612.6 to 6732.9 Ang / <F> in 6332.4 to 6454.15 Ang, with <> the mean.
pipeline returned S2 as 0.90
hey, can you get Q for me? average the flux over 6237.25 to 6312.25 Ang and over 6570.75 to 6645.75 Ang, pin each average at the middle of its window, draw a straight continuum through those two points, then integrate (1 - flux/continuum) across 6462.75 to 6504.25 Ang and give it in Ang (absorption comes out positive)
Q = 0.2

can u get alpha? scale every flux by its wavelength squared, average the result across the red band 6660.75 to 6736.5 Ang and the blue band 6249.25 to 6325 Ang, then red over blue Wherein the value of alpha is 0.98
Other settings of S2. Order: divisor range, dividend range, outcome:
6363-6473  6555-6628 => 0.88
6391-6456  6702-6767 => 0.89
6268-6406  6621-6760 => 0.88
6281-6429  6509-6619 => 0.87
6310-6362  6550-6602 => 0.81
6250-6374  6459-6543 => 0.92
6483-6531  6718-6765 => 0.94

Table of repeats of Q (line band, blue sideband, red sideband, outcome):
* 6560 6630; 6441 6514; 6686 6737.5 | 3.6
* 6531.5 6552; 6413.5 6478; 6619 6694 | 0.6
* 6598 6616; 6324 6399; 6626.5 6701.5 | 0.0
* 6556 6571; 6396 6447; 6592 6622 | 3.7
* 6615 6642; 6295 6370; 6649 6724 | 0.4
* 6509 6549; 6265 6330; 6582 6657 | 0.5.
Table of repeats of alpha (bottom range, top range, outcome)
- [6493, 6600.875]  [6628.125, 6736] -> 1.05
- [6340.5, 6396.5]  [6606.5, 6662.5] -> 0.98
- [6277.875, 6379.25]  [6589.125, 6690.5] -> 0.97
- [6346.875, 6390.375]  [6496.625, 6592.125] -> 0.92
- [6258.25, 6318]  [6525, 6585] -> 0.89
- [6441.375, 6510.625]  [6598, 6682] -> 1.00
